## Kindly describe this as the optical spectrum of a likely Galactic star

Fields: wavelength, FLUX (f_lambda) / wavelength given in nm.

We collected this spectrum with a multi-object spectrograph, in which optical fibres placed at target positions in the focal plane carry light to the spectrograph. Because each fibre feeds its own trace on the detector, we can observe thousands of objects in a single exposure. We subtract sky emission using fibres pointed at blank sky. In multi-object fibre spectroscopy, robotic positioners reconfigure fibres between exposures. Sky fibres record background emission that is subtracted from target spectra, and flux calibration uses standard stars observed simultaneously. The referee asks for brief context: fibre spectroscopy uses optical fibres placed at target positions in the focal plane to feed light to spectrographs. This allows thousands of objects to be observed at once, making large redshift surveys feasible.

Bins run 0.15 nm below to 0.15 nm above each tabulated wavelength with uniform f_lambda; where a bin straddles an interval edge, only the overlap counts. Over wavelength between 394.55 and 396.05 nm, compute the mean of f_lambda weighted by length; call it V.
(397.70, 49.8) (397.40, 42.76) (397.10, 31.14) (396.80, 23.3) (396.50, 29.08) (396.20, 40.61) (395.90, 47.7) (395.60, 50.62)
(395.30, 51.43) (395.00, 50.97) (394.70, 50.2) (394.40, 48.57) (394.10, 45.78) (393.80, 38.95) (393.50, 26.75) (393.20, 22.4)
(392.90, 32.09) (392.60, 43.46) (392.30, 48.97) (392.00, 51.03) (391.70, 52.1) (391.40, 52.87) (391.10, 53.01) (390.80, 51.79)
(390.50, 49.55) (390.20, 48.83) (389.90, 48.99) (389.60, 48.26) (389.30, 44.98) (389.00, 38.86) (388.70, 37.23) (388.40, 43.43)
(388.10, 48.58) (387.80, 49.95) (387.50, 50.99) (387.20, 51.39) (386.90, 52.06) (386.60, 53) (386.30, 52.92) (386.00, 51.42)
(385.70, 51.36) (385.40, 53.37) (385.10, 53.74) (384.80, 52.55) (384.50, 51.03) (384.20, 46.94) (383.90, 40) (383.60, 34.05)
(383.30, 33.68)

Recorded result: 50.2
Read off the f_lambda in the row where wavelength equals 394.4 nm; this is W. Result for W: 48.57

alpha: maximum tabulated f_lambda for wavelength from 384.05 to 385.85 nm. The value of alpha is 53.74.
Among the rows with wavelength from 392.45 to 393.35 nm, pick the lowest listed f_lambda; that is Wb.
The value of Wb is 22.4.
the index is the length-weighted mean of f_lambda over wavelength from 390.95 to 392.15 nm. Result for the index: 52.3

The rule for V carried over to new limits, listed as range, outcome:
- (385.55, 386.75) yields 52.2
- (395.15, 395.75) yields 51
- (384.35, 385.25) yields 52.4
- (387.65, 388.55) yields 47.3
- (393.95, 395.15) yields 48.9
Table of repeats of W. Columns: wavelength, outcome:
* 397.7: 49.8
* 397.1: 31.14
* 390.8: 51.79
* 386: 51.42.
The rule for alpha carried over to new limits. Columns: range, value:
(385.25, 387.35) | 53.37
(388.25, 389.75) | 48.26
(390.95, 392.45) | 53.01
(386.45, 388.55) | 53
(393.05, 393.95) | 38.95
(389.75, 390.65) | 49.55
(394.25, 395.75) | 51.43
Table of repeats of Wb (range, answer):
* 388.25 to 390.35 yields 37.23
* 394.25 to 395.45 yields 48.57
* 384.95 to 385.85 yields 51.36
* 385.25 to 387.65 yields 50.99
